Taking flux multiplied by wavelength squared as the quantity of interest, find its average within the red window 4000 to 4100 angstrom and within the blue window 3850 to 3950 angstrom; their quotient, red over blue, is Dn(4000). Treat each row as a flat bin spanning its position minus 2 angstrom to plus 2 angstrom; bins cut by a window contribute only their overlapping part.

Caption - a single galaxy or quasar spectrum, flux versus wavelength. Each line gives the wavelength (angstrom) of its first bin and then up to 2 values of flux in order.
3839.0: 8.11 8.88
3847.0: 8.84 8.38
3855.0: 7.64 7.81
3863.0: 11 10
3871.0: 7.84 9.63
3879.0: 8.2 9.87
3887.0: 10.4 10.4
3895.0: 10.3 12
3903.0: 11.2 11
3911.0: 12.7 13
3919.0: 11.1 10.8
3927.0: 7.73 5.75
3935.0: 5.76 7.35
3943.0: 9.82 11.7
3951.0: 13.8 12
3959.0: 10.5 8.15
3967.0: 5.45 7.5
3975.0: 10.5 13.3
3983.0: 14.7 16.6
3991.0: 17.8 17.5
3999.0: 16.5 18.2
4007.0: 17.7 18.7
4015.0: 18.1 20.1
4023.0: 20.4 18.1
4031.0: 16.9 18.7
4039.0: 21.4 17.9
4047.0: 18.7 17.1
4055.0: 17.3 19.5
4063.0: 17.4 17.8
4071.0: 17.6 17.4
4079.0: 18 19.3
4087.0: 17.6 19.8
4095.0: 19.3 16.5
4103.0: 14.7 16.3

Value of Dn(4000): 2.04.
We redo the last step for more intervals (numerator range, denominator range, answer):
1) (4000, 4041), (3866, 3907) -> 2.00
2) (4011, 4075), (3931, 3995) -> 1.74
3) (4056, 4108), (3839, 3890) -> 2.20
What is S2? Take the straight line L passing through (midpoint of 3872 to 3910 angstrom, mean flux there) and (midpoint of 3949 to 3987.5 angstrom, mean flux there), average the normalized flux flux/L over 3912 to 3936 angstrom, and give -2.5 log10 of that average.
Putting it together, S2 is 0.14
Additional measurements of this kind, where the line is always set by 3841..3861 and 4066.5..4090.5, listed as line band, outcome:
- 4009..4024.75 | -0.24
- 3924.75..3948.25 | 0.45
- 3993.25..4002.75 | -0.18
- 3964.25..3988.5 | 0.23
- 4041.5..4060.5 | -0.07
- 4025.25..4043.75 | -0.15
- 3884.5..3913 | -0.08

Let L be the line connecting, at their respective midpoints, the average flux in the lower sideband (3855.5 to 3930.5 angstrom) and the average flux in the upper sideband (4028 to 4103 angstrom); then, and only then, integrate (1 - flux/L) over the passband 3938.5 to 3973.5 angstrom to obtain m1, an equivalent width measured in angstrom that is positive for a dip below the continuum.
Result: 8.9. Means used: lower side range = 10.1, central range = 9.69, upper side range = 18.1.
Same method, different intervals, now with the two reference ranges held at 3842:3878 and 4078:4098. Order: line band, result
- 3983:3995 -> -2.0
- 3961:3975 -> 6.2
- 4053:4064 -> -0.4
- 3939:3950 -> 1.9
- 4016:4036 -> -3.5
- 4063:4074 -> 0.2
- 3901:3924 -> -1.1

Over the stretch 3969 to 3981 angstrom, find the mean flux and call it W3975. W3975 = 10.4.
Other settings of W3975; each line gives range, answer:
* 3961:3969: 6.8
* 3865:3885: 9.11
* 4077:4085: 18.6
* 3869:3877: 8.73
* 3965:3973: 6.47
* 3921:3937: 7.51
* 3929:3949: 8.08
